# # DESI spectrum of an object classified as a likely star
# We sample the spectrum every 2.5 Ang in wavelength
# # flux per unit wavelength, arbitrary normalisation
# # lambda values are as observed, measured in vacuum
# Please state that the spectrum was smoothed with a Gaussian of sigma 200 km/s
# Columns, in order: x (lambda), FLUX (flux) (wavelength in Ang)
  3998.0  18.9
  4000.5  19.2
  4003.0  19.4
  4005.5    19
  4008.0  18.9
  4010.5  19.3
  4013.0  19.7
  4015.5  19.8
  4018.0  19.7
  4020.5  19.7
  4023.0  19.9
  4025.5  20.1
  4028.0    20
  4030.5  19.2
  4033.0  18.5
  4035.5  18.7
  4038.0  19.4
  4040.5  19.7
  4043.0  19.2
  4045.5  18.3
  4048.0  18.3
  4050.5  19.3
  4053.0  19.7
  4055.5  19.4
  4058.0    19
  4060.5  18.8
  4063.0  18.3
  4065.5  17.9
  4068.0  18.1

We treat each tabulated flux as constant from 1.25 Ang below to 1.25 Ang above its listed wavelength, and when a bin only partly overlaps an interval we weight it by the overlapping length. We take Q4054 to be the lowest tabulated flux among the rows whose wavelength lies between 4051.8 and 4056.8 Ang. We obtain 19.4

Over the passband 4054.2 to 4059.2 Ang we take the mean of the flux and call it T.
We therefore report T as 19.2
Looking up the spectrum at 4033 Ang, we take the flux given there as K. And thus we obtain 18.5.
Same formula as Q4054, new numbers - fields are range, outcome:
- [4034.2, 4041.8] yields 18.7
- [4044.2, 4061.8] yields 18.3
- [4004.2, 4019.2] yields 18.9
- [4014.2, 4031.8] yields 19.2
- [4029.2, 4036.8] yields 18.5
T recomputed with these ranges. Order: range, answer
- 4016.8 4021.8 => 19.7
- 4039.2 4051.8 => 19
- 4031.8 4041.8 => 19.1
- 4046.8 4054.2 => 19.1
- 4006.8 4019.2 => 19.5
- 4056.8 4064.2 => 18.7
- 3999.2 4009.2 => 19.1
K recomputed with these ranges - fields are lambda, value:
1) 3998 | 18.9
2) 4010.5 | 19.3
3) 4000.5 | 19.2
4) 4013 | 19.7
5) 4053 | 19.7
